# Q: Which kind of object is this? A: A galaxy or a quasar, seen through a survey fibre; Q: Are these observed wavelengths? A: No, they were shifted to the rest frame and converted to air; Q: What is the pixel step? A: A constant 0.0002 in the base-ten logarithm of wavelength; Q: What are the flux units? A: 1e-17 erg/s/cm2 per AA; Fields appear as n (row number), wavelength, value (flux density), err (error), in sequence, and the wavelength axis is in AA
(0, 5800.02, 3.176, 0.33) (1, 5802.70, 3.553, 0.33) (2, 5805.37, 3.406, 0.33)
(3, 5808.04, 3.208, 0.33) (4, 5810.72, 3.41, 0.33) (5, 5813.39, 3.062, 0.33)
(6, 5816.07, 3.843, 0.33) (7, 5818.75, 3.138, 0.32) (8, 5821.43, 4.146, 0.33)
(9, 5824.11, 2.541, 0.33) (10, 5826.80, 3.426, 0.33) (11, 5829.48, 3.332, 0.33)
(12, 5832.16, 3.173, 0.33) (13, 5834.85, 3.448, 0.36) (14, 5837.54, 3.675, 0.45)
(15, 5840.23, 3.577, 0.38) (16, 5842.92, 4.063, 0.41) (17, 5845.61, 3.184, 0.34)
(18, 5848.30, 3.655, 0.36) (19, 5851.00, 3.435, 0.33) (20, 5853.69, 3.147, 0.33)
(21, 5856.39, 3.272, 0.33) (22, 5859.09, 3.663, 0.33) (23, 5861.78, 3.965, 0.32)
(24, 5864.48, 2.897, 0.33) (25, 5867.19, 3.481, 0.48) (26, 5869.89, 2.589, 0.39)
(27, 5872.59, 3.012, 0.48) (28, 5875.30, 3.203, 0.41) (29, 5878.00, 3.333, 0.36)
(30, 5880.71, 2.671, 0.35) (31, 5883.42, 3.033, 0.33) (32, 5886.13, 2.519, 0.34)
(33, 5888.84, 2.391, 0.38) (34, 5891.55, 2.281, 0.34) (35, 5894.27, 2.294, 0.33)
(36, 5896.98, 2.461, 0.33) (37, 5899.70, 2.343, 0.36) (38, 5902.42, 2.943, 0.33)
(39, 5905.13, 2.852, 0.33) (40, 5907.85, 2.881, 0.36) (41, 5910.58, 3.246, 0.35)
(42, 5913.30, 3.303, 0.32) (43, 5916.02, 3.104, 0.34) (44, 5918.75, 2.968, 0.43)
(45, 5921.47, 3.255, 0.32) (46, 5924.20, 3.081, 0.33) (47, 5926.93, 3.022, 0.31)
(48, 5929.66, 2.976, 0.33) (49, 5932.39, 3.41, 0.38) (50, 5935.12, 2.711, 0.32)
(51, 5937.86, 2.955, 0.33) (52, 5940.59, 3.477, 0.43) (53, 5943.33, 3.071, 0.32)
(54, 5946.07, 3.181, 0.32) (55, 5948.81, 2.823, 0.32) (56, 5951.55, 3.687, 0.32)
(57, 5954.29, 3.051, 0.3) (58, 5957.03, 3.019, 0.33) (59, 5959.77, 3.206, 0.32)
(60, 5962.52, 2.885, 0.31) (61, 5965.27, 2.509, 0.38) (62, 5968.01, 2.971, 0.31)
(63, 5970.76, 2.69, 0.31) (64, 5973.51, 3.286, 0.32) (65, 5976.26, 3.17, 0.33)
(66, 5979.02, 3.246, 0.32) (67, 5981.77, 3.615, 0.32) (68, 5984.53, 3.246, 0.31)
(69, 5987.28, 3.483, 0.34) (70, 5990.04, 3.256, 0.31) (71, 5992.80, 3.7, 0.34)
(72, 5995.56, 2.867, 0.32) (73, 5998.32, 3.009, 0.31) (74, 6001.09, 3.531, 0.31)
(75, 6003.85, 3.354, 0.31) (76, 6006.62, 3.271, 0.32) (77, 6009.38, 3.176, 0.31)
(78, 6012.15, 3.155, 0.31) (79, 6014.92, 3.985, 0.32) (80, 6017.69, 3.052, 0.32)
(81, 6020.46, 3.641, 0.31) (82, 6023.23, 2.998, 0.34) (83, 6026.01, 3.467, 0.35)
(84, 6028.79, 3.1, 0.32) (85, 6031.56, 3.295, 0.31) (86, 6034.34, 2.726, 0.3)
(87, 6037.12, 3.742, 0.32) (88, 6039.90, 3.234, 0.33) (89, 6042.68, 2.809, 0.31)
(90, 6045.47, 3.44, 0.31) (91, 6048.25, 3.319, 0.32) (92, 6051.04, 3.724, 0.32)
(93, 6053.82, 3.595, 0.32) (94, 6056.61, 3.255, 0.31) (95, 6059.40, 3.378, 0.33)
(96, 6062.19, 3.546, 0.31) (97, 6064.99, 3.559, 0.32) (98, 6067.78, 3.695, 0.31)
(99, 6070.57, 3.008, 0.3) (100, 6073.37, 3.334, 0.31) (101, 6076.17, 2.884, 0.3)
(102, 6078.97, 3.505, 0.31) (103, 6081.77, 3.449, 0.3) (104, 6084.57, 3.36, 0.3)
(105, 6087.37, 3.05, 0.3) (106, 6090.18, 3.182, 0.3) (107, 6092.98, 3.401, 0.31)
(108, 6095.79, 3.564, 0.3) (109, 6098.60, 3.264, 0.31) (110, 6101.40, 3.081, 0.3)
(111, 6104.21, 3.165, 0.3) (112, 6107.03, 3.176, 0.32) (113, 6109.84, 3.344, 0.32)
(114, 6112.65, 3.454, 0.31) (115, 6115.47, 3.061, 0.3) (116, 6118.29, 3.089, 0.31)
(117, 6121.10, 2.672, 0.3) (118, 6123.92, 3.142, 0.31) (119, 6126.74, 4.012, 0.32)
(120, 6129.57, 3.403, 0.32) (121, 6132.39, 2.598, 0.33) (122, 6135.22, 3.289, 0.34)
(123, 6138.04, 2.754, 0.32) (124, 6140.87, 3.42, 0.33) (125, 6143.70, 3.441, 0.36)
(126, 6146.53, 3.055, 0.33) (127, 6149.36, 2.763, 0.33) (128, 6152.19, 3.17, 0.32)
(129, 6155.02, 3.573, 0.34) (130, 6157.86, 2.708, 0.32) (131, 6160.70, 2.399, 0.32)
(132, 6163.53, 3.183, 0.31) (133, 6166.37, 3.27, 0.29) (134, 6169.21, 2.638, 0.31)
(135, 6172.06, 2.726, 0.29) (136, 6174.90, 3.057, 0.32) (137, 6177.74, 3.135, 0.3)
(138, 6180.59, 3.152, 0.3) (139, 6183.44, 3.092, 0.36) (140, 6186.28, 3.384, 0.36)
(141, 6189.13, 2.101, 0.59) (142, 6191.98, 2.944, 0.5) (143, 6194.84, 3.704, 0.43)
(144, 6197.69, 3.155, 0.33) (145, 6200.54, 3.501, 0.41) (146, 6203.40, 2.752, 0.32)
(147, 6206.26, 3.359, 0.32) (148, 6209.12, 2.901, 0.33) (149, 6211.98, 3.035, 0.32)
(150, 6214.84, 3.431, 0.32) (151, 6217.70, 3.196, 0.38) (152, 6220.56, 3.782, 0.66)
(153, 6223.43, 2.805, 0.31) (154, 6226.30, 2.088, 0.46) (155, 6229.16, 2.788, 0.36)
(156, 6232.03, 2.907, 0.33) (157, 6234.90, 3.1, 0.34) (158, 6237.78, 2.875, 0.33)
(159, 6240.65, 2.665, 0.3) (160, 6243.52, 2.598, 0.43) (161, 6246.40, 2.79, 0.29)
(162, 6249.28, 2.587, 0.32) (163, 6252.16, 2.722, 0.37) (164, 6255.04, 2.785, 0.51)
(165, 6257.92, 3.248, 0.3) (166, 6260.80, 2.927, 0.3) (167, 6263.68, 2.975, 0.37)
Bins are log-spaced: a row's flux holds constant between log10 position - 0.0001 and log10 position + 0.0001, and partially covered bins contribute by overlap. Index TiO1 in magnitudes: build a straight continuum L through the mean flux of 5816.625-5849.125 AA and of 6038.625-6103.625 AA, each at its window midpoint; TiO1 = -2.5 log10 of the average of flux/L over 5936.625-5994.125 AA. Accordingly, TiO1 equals 0.072 mag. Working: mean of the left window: 3.45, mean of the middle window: 3.17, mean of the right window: 3.33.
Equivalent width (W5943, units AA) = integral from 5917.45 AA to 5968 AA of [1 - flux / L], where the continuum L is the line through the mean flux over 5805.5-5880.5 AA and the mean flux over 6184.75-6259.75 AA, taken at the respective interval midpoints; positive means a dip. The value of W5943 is 2.88 AA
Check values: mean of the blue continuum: 3.36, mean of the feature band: 3.07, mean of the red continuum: 2.97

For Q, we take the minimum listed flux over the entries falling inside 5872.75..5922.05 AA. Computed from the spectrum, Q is 2.281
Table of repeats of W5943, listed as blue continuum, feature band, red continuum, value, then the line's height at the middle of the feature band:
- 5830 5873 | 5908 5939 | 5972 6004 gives 2.4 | 3.35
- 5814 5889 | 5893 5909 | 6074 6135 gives 3.2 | 3.28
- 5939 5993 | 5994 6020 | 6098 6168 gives -1.0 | 3.16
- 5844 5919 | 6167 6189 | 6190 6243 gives 0.4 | 3.03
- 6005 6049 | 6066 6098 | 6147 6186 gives -1.5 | 3.17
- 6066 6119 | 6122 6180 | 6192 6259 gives 1.2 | 3.15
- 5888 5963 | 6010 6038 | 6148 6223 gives -2.8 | 3.01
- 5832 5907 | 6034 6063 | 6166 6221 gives -2.5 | 3.09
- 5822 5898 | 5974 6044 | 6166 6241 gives -4.4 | 3.09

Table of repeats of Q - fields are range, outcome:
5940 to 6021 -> 2.509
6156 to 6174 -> 2.399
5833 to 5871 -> 2.589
